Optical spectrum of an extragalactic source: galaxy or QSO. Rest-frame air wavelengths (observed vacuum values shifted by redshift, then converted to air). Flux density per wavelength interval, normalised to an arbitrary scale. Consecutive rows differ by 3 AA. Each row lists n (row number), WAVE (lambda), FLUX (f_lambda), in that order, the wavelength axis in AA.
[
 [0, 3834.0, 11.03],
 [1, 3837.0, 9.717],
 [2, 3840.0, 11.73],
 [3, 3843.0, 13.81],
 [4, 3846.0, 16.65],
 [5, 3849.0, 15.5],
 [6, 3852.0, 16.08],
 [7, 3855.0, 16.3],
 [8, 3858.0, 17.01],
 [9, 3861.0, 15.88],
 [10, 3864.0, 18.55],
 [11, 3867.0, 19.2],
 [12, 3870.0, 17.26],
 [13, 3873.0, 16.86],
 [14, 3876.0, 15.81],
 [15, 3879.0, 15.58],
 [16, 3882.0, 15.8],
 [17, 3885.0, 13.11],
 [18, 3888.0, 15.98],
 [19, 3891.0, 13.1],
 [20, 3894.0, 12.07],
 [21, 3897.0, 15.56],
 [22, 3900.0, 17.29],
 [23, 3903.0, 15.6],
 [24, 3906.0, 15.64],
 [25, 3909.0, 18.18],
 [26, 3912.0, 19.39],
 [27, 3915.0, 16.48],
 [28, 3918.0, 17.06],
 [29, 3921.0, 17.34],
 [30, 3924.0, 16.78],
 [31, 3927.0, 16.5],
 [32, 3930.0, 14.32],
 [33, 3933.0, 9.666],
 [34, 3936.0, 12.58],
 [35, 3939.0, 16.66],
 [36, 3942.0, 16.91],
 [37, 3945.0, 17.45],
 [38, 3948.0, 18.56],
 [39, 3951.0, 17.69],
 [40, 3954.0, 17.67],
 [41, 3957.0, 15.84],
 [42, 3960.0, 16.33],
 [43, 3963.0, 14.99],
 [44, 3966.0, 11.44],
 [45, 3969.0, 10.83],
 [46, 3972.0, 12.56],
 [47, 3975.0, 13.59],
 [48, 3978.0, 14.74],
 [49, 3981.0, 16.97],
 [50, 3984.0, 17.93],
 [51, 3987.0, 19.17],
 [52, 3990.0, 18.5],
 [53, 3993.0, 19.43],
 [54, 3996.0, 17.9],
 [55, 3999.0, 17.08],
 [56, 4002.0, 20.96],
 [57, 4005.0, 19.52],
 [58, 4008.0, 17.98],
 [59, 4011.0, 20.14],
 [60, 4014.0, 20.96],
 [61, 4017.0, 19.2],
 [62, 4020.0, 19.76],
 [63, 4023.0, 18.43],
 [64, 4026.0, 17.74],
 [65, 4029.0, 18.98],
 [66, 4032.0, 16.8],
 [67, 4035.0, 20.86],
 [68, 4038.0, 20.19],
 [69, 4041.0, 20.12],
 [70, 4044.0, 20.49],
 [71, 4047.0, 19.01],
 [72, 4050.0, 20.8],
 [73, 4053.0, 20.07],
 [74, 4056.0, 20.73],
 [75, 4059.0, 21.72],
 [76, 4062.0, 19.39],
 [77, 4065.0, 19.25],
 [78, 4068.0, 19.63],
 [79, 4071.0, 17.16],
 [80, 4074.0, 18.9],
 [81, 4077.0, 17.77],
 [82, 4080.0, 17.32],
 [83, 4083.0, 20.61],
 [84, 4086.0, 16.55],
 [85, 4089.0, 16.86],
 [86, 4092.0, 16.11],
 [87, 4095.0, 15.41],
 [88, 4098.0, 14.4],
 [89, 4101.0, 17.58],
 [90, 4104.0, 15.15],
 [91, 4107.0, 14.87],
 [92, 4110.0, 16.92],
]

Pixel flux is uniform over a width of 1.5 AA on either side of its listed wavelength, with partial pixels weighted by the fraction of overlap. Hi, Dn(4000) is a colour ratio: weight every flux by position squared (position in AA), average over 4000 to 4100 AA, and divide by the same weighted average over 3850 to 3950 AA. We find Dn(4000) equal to 1.27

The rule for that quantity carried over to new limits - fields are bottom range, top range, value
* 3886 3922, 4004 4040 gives 1.27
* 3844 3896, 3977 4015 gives 1.25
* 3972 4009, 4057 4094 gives 1.09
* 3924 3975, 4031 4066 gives 1.40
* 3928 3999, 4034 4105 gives 1.24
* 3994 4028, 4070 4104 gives 0.93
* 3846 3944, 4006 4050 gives 1.30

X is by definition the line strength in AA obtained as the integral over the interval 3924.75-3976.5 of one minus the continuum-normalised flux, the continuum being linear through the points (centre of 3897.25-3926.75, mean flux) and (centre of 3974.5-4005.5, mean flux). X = 7.4 AA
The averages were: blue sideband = 17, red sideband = 17.9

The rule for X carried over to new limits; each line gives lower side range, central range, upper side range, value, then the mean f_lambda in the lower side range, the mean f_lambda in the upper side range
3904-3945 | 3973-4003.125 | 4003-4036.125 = 1.03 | 16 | 19.1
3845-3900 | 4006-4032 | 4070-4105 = -3.67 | 15.9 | 17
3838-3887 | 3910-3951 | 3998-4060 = 2.78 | 15.9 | 19.6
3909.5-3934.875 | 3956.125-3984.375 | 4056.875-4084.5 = 4.39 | 16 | 19.1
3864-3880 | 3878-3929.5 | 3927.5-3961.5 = 1.85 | 17.1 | 15.8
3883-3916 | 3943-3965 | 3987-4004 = 0.80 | 15.7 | 18.8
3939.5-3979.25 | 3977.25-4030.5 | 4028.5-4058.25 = -2.90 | 15.3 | 19.9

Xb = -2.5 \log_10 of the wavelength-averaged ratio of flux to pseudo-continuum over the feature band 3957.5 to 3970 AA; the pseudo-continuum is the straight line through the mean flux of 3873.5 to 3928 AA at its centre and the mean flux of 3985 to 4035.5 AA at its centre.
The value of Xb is 0.28 mag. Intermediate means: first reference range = 16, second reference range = 19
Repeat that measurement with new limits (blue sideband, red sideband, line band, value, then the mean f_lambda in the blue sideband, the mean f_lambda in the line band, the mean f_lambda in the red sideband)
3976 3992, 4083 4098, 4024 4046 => -0.14 mag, 17.4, 19.3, 16.5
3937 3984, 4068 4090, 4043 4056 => -0.16 mag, 15.5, 20.2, 18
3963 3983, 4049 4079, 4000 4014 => -0.24 mag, 13.6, 19.7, 19.5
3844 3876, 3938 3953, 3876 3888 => 0.13 mag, 16.8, 15.1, 17.5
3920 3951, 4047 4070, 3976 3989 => 0.02 mag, 15.7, 17.1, 20.1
